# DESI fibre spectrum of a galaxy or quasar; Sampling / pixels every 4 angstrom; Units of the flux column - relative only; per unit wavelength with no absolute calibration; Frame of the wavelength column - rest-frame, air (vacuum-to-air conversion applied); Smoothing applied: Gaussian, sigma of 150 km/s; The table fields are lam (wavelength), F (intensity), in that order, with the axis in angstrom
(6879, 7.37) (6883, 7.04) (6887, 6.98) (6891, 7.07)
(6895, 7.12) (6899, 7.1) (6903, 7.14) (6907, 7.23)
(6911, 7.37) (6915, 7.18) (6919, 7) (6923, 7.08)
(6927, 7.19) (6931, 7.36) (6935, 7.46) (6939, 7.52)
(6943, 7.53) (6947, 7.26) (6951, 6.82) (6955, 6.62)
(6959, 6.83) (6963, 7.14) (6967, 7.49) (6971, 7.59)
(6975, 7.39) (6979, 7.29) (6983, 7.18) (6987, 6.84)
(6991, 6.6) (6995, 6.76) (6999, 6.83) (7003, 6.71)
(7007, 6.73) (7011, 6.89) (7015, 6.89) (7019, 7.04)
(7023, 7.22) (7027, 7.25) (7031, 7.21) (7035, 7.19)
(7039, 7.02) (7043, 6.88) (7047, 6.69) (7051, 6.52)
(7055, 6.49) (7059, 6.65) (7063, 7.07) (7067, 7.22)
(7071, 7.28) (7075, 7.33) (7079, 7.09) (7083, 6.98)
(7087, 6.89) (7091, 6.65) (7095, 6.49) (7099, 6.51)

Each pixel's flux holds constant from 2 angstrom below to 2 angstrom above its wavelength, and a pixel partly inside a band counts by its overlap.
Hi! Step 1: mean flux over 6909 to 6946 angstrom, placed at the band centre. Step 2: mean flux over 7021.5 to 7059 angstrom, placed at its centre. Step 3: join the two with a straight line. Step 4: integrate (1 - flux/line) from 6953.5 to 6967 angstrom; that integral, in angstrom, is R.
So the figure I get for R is 0.4 angstrom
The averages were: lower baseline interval 7.3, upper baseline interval 6.92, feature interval 6.97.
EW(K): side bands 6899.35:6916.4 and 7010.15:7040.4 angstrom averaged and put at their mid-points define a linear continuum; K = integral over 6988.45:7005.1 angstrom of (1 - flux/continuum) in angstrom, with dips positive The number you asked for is 0.93 angstrom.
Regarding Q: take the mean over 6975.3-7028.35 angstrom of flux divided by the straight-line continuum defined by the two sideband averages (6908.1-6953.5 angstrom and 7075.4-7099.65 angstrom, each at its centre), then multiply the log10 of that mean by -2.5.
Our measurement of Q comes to 0.02 mag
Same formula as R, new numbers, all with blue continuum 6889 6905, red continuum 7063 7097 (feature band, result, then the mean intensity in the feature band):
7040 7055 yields 0.7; 6.69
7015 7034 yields -0.3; 7.15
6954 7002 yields 0.1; 7.05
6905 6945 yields -1.1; 7.29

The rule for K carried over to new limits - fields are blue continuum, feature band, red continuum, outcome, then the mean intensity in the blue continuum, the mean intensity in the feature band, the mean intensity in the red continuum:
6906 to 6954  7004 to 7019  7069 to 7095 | 0.5 angstrom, 7.24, 6.86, 6.99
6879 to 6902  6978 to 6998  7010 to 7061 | 0.2 angstrom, 7.09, 6.91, 6.92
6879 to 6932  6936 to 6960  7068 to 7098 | -0.1 angstrom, 7.15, 7.12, 6.95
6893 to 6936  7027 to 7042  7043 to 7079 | -0.4 angstrom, 7.2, 7.14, 6.92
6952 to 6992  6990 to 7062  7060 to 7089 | 2.4 angstrom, 7.1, 6.87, 7.11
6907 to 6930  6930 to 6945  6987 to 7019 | -0.8 angstrom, 7.18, 7.47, 6.79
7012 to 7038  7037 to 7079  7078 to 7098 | 0.1 angstrom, 7.12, 6.92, 6.79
